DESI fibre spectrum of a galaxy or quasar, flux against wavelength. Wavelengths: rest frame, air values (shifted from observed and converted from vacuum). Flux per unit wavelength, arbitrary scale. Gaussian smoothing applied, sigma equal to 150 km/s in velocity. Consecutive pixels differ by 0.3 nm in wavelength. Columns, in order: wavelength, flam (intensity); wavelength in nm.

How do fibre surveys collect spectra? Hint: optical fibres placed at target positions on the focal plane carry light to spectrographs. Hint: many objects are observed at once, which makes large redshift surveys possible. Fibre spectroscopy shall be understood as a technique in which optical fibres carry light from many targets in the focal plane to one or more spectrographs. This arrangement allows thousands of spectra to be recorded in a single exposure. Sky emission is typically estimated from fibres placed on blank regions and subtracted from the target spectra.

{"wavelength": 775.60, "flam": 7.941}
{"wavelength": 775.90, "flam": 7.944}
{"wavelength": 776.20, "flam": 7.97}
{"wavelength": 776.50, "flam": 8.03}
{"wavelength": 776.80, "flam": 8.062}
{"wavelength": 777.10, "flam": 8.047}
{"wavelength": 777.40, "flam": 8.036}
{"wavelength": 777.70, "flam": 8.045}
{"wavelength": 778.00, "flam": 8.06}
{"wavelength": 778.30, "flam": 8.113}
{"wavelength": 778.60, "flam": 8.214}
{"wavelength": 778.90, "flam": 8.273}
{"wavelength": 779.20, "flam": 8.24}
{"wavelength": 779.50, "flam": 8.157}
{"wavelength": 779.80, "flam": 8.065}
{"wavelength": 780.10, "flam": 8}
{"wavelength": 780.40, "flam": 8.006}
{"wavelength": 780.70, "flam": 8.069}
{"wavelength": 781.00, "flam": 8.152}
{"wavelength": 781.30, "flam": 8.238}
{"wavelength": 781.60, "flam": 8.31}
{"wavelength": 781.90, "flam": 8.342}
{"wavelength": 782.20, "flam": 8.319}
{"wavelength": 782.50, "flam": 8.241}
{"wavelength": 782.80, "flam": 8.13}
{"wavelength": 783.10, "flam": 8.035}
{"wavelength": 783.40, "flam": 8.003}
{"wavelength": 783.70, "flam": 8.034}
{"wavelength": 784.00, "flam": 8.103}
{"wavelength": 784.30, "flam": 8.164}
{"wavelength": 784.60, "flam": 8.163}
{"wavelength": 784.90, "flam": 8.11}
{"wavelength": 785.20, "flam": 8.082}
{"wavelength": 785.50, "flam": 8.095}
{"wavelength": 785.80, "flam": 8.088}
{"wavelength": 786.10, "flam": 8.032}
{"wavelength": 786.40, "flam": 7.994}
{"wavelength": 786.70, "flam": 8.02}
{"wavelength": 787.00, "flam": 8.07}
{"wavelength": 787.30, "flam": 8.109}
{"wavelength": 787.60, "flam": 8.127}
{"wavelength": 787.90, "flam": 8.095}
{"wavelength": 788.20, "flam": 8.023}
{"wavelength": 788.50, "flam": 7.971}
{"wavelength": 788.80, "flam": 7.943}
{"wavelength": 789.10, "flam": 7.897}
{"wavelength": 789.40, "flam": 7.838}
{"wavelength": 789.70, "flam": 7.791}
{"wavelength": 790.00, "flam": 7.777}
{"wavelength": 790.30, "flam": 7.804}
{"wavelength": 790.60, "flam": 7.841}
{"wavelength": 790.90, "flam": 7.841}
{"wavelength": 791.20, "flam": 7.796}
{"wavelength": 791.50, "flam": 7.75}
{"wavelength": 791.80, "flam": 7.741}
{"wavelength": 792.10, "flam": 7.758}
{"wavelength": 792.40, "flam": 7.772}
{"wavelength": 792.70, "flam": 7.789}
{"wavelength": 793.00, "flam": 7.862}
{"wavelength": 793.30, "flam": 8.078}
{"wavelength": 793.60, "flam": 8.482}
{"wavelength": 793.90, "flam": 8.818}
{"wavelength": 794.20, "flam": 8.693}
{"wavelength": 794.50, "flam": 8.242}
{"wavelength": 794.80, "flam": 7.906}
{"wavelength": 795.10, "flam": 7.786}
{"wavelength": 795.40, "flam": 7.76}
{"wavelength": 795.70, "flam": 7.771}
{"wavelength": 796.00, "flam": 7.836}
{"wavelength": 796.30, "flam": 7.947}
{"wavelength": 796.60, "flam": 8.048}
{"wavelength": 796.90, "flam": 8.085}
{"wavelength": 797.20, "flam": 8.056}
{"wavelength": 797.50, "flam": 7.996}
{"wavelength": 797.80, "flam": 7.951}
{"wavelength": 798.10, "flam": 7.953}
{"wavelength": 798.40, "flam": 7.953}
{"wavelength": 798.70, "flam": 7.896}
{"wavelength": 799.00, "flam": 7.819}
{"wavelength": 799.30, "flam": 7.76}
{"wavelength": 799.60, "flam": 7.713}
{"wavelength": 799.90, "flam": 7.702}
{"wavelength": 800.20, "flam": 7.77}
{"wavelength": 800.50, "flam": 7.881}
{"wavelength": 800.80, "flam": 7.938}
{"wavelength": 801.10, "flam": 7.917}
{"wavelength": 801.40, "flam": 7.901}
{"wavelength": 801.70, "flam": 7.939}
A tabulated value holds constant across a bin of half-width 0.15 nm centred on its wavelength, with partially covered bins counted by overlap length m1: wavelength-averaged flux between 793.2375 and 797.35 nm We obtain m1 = 8.11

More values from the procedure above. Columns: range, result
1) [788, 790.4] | 7.89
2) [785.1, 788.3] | 8.07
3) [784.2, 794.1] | 7.99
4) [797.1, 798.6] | 7.98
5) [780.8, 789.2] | 8.1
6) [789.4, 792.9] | 7.79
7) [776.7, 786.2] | 8.13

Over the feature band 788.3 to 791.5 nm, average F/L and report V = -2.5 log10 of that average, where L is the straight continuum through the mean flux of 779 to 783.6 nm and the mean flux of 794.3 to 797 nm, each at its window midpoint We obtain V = 0.02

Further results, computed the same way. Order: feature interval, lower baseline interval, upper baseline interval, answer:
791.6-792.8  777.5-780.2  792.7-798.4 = 0.04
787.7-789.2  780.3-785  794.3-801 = 0.01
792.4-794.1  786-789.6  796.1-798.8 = -0.03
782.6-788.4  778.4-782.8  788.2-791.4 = -0.01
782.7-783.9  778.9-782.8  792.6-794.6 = 0.02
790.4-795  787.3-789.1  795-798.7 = -0.01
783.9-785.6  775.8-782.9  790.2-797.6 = -0.01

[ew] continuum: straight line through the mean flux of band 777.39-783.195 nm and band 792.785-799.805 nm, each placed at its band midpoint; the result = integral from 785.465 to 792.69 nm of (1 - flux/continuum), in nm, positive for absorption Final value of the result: 0.14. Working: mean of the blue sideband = 8.16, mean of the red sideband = 8.01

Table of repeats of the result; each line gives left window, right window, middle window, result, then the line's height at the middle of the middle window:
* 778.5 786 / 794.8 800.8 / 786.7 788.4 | 0.00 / 8.05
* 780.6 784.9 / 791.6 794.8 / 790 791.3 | 0.05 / 8.12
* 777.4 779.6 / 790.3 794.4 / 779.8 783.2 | -0.02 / 8.12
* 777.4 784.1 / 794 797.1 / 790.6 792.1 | 0.05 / 8.06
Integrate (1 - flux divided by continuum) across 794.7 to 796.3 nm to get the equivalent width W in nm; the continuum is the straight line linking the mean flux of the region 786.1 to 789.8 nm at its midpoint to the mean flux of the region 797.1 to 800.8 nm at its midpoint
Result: 0.02 nm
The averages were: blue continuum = 7.99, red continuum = 7.87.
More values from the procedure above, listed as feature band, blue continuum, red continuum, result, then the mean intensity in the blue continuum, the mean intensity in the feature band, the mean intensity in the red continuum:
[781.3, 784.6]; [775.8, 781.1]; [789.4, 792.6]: -0.080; 8.08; 8.17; 7.79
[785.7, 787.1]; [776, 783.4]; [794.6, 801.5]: 0.000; 8.13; 8.04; 7.89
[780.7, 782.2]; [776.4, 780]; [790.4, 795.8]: -0.030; 8.11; 8.25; 7.98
